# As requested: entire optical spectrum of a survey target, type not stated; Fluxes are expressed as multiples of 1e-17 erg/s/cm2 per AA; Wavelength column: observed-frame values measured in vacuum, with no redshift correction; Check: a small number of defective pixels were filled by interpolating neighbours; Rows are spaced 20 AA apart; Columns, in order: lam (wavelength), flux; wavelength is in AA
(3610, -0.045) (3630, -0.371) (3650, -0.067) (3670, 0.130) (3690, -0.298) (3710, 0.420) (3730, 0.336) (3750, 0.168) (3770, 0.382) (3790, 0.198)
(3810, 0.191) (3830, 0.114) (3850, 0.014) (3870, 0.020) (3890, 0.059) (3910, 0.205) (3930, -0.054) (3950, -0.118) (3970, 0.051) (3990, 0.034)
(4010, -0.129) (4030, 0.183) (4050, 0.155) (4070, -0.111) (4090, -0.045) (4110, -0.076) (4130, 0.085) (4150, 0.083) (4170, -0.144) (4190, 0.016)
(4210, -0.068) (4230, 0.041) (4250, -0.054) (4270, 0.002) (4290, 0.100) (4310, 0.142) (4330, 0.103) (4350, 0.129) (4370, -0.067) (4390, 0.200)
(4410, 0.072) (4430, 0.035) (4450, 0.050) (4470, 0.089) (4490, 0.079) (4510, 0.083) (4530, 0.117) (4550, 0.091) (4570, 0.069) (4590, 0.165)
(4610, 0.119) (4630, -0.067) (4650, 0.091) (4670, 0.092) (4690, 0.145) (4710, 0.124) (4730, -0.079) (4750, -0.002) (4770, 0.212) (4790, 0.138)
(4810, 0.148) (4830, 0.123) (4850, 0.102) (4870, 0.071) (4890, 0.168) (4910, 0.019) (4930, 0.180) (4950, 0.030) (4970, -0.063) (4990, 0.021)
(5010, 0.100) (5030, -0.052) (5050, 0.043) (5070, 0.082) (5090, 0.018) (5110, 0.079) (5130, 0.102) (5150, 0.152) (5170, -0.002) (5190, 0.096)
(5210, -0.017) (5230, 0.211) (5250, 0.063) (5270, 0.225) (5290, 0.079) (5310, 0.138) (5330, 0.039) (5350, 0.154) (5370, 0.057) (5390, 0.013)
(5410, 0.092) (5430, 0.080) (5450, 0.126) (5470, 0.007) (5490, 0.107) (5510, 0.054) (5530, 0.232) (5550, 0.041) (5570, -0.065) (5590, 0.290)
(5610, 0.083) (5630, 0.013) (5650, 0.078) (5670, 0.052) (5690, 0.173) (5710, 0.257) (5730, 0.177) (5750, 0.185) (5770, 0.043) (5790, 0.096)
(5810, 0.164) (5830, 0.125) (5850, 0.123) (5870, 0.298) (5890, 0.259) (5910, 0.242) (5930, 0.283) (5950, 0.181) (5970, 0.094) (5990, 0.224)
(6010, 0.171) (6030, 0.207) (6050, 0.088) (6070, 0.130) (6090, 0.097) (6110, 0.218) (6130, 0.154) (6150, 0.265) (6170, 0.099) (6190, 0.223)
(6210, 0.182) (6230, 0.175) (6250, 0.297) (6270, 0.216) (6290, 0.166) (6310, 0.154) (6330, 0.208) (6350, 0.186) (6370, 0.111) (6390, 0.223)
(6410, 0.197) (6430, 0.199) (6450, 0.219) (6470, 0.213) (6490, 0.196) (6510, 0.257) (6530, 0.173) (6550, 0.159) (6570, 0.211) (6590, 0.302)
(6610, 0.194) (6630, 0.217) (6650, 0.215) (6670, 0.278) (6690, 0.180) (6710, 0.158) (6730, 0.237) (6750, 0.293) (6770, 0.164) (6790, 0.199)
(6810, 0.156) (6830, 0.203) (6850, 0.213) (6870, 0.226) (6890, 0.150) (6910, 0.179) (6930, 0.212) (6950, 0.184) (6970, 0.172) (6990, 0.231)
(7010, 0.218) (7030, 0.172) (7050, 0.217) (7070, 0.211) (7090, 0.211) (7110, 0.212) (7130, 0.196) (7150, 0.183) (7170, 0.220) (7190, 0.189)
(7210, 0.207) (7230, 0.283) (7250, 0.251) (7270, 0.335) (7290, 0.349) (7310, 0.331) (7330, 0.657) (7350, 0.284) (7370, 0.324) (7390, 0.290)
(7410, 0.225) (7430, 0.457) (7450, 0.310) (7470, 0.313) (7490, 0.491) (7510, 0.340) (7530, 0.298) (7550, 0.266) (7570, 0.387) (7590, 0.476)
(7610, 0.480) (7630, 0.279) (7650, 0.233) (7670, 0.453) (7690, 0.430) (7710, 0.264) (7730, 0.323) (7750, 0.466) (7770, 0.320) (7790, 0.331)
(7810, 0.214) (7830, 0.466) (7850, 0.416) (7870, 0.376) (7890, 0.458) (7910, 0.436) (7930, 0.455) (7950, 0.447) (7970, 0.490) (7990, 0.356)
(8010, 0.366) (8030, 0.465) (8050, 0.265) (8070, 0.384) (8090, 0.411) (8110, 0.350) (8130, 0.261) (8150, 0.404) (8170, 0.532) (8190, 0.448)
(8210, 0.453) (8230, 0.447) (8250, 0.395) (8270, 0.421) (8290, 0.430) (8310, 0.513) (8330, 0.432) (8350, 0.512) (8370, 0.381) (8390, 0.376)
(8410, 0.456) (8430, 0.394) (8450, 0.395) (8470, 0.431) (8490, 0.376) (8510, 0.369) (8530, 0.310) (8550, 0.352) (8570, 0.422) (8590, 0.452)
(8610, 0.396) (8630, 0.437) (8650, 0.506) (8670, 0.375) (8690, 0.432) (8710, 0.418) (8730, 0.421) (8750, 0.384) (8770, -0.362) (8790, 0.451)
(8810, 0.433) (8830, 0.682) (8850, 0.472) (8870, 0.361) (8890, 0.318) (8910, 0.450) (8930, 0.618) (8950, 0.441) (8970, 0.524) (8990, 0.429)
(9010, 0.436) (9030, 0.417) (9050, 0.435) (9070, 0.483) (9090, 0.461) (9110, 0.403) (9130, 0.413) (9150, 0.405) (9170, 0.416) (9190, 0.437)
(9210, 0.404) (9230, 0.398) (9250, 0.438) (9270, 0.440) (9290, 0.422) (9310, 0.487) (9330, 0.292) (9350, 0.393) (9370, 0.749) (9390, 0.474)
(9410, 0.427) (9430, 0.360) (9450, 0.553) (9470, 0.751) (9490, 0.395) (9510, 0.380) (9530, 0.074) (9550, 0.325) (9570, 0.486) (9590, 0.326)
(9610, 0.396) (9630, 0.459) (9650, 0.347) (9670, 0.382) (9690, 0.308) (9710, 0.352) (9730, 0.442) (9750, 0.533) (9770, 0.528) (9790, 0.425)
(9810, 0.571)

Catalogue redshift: 0.964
